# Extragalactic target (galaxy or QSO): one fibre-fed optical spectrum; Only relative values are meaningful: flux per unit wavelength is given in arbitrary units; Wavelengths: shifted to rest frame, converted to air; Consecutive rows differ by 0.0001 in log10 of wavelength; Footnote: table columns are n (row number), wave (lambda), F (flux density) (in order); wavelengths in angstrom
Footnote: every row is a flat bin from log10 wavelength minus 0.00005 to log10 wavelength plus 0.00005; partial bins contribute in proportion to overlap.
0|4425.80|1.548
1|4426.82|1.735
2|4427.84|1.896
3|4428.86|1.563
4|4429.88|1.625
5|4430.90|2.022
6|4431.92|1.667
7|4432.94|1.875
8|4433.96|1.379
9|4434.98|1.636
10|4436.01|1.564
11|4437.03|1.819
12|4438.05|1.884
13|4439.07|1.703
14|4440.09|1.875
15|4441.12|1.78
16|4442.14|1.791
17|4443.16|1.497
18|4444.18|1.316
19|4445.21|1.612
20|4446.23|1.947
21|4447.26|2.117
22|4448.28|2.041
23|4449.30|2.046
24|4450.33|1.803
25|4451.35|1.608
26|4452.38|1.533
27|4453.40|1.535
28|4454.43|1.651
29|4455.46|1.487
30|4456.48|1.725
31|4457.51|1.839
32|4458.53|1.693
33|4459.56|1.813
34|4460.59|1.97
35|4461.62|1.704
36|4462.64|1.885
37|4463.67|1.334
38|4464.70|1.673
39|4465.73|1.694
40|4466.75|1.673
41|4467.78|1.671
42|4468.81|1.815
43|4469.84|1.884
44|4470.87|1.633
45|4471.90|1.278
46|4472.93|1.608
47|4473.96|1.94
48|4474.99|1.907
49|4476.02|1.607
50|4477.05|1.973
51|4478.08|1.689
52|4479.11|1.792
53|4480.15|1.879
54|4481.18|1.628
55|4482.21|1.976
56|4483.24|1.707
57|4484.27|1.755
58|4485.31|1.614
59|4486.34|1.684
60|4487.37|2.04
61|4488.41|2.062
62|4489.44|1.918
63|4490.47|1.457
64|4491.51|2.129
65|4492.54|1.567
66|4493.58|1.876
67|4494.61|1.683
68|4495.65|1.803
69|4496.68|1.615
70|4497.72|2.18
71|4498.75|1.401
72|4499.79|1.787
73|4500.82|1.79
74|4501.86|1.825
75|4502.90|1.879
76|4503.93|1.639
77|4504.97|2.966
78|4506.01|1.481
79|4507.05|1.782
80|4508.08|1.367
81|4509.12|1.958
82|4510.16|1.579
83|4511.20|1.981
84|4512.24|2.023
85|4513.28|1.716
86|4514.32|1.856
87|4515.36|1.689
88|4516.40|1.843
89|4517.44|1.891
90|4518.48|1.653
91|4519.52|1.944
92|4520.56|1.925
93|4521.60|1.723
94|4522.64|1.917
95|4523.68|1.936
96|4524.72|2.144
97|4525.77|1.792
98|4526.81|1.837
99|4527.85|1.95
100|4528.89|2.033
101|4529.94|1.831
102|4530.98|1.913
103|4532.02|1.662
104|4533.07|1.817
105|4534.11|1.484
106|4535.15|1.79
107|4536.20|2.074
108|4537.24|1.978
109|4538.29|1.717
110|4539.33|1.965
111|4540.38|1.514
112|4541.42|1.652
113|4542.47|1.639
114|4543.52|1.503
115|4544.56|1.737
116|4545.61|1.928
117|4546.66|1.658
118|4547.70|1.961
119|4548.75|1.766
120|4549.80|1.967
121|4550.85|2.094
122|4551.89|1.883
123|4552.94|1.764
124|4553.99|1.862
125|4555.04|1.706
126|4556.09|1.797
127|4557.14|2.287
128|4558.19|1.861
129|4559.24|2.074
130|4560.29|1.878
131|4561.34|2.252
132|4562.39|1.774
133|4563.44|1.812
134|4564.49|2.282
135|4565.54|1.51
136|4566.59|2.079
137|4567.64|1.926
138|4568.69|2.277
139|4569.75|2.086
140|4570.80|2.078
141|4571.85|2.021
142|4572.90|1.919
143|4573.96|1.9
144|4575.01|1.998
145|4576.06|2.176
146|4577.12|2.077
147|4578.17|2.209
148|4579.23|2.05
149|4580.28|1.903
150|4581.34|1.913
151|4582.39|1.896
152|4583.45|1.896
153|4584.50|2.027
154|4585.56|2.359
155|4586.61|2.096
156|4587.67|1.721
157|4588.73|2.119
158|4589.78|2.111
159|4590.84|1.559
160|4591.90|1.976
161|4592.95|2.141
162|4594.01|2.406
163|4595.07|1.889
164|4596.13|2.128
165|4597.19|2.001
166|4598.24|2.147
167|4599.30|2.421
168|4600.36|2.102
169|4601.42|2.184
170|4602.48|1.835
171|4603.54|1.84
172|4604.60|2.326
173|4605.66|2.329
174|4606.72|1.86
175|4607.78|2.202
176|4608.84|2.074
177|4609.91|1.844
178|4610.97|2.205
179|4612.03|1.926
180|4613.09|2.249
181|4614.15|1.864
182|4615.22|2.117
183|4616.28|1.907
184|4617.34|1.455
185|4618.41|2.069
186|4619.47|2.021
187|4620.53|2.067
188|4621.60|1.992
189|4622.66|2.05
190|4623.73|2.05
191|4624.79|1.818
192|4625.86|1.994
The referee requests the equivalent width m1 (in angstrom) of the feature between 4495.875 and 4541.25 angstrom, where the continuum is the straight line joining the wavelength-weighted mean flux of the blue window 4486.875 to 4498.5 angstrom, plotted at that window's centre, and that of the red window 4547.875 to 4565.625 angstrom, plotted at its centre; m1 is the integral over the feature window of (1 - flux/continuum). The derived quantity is 1.0 angstrom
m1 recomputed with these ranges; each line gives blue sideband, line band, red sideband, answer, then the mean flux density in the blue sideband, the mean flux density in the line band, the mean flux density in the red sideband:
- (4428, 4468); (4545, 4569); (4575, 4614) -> 0.6 angstrom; 1.72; 1.93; 2.06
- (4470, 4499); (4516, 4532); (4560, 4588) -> -0.1 angstrom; 1.77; 1.88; 2.01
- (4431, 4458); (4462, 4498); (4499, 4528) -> 0.6 angstrom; 1.72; 1.76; 1.85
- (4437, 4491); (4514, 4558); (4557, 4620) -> 1.7 angstrom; 1.75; 1.84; 2.03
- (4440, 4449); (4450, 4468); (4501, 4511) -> 1.1 angstrom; 1.78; 1.68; 1.83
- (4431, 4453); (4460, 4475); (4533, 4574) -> 0.6 angstrom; 1.74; 1.71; 1.88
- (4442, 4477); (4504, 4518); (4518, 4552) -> -0.4 angstrom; 1.72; 1.85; 1.83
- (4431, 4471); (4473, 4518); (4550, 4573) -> 0.3 angstrom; 1.73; 1.81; 1.97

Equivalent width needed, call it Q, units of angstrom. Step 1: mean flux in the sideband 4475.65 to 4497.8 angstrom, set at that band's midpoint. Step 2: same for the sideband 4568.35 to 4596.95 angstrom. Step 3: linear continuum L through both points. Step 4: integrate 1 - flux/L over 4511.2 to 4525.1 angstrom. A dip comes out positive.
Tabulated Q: 0.0 angstrom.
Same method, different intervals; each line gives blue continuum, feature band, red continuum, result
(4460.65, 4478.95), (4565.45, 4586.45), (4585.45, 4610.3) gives -0.22 angstrom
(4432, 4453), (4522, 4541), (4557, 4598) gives 0.69 angstrom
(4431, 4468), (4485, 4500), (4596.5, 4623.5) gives 0.15 angstrom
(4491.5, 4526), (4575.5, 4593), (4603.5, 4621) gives -0.33 angstrom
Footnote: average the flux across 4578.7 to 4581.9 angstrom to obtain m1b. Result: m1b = 1.96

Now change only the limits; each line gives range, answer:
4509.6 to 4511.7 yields 1.78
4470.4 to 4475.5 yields 1.67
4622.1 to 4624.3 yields 2.05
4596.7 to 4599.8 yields 2.2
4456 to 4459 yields 1.76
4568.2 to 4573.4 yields 2.08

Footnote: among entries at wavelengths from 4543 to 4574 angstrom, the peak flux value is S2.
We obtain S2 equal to 2.287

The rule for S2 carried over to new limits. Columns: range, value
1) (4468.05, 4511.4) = 2.966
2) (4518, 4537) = 2.144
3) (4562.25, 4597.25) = 2.406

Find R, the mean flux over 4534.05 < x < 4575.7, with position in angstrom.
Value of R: 1.89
